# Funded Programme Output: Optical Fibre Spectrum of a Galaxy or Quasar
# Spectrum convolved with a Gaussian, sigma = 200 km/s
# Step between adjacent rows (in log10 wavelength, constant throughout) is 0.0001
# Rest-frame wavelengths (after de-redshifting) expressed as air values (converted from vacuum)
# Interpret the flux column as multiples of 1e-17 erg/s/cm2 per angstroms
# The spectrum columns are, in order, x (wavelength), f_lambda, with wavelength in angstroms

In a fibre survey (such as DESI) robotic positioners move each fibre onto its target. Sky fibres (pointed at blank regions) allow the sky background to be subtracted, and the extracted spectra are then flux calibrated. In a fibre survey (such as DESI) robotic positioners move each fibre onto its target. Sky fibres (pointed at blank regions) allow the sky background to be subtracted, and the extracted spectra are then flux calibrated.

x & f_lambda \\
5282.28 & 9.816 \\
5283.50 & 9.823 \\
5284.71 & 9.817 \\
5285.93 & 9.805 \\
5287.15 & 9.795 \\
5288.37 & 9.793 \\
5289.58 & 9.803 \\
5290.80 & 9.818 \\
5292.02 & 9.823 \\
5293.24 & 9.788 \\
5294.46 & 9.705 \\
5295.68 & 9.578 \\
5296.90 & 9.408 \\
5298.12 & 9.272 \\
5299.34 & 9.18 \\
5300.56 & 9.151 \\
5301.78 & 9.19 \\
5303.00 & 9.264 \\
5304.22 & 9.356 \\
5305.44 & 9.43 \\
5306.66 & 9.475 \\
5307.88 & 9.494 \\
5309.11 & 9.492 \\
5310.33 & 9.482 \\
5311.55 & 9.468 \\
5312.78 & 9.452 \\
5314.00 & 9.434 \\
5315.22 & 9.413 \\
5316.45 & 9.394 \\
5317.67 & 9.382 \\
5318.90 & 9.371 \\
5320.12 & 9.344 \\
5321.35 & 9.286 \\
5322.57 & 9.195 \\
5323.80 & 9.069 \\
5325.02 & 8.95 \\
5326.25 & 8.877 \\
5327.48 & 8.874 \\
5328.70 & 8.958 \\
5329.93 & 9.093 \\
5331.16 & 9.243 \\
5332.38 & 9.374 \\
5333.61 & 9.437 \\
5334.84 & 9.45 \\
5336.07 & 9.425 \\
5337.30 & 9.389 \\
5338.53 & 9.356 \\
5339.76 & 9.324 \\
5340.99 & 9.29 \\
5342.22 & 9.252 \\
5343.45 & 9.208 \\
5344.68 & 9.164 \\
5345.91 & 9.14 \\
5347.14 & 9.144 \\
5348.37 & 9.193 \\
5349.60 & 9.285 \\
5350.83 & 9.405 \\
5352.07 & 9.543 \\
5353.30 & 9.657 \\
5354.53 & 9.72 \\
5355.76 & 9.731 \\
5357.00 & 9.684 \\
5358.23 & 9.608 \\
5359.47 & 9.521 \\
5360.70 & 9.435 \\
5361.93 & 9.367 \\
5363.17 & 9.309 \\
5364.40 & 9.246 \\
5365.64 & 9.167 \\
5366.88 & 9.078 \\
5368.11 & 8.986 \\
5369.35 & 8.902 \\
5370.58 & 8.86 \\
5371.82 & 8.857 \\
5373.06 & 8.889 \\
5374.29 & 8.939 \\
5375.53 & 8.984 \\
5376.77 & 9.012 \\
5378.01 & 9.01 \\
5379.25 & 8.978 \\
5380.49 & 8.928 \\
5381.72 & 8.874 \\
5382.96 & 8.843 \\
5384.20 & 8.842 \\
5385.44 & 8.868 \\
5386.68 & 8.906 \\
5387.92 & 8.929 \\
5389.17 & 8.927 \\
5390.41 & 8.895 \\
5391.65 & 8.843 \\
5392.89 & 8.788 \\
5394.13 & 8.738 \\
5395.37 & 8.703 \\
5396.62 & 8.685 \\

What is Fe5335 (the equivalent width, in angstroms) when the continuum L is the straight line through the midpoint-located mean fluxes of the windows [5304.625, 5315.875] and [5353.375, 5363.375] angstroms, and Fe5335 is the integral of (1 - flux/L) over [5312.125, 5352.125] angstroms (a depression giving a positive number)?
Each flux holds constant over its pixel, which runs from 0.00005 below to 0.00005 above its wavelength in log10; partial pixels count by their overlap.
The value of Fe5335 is 1.0 angstroms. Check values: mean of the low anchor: 9.46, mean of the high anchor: 9.56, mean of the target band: 9.26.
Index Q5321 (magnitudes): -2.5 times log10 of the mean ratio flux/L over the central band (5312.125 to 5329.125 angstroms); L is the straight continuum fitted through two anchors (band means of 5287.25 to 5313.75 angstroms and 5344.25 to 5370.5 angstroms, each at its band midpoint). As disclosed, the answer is 0.03 mag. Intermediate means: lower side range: 9.5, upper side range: 9.34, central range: 9.22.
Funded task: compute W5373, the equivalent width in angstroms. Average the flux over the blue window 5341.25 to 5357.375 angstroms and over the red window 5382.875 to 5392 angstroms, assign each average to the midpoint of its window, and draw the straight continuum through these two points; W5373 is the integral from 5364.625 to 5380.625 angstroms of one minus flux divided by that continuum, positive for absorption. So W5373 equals 0.2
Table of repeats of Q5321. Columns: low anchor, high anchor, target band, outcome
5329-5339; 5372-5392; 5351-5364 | -0.05 mag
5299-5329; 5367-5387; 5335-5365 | -0.04 mag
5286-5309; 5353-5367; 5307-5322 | 0.01 mag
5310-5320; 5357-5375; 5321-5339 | 0.02 mag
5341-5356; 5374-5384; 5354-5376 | -0.01 mag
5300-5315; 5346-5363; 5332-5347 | 0.02 mag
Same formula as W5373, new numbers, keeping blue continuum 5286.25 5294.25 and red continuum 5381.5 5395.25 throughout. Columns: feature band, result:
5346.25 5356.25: -0.26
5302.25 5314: 0.23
